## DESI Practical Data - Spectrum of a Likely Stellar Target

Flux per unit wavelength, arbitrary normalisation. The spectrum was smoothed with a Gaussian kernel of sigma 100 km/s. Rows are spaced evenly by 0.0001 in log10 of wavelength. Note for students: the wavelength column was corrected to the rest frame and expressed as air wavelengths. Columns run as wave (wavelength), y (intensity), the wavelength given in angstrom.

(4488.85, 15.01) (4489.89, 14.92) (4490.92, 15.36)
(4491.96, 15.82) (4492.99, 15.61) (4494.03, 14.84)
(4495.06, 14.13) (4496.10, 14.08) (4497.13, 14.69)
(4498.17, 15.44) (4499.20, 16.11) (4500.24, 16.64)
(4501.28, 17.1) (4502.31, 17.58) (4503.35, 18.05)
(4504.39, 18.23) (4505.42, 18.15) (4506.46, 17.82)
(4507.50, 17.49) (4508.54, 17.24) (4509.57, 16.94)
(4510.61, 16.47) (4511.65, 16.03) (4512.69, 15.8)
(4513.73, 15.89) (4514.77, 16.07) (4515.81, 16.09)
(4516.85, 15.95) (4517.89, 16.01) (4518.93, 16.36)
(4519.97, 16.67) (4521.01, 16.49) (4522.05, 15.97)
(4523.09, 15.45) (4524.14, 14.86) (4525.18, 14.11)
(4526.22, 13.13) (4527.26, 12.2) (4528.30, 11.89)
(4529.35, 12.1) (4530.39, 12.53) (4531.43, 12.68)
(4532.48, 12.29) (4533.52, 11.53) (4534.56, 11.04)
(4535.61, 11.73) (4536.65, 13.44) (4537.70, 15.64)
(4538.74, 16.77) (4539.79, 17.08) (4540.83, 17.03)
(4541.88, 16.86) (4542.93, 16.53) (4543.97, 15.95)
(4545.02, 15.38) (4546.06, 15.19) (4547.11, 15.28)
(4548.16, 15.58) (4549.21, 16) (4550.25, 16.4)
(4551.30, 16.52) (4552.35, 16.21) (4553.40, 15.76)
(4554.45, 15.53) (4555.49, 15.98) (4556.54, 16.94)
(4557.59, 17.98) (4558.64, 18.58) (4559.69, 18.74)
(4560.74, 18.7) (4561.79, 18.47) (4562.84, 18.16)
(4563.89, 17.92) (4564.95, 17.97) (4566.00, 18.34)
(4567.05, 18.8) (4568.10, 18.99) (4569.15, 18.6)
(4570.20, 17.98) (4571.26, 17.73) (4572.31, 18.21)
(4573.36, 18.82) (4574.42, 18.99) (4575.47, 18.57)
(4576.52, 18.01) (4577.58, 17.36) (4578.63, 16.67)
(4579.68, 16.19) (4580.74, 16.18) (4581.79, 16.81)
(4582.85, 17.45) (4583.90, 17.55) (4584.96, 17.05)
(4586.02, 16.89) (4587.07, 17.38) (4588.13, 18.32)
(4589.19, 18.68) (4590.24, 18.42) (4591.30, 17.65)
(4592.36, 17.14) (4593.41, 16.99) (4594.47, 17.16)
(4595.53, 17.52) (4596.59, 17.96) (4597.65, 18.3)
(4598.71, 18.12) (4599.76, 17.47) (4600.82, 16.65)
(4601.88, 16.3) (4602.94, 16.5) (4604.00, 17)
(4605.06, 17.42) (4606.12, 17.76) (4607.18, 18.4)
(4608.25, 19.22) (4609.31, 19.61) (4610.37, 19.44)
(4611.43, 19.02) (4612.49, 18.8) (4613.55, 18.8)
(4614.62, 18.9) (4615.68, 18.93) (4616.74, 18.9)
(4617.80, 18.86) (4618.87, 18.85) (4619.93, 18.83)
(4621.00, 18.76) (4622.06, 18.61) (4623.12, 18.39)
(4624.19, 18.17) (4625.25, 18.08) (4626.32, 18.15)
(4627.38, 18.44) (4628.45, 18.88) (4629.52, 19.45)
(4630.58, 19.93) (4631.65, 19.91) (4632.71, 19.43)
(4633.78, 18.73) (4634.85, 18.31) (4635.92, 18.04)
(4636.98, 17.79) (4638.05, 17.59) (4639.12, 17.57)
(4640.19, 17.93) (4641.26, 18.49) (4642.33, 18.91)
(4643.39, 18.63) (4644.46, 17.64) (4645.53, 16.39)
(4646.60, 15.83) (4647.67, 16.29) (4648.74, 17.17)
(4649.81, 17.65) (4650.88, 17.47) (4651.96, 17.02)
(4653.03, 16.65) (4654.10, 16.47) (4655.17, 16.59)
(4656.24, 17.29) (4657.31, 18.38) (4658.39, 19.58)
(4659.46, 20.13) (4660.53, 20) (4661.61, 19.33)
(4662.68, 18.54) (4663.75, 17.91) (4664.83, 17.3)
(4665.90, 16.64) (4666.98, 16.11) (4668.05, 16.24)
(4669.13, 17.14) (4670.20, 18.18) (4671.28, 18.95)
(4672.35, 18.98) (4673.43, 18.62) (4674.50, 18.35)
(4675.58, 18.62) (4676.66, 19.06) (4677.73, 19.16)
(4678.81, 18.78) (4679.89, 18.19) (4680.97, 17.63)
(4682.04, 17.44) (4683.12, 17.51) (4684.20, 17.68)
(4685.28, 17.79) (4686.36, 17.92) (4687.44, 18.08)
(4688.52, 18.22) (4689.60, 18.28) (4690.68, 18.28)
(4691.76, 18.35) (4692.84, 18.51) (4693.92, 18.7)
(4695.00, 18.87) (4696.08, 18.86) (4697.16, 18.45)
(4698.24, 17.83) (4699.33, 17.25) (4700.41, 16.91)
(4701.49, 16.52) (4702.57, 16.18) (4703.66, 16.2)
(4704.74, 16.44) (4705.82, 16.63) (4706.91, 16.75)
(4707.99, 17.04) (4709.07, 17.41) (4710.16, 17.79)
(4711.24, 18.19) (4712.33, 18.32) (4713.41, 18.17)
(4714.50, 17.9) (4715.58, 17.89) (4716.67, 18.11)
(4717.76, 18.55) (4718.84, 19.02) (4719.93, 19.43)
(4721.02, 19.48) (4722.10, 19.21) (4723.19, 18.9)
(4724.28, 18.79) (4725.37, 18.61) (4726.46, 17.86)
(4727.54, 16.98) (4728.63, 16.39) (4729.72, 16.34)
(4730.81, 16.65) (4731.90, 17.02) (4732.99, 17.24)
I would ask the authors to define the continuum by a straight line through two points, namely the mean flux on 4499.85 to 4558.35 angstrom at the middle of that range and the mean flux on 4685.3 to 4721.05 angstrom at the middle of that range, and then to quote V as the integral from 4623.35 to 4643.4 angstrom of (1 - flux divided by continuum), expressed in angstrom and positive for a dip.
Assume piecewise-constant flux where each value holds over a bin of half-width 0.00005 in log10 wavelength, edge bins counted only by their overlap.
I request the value -1.9 angstrom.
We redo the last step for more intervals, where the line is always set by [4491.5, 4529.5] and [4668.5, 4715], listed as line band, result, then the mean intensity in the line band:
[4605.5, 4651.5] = -3.3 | 18.4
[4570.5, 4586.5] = -0.9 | 17.5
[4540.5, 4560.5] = -0.2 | 16.5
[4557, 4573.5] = -1.9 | 18.4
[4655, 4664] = -0.6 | 18.8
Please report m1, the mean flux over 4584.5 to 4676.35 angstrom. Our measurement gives 18.1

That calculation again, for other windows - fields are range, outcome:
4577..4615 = 17.7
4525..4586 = 16.2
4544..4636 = 17.8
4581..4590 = 17.5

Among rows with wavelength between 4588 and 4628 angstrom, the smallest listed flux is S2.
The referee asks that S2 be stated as 16.3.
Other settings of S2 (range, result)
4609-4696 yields 15.83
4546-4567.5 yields 15.19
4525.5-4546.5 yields 11.04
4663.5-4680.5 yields 16.11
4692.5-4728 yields 16.18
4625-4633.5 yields 18.08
